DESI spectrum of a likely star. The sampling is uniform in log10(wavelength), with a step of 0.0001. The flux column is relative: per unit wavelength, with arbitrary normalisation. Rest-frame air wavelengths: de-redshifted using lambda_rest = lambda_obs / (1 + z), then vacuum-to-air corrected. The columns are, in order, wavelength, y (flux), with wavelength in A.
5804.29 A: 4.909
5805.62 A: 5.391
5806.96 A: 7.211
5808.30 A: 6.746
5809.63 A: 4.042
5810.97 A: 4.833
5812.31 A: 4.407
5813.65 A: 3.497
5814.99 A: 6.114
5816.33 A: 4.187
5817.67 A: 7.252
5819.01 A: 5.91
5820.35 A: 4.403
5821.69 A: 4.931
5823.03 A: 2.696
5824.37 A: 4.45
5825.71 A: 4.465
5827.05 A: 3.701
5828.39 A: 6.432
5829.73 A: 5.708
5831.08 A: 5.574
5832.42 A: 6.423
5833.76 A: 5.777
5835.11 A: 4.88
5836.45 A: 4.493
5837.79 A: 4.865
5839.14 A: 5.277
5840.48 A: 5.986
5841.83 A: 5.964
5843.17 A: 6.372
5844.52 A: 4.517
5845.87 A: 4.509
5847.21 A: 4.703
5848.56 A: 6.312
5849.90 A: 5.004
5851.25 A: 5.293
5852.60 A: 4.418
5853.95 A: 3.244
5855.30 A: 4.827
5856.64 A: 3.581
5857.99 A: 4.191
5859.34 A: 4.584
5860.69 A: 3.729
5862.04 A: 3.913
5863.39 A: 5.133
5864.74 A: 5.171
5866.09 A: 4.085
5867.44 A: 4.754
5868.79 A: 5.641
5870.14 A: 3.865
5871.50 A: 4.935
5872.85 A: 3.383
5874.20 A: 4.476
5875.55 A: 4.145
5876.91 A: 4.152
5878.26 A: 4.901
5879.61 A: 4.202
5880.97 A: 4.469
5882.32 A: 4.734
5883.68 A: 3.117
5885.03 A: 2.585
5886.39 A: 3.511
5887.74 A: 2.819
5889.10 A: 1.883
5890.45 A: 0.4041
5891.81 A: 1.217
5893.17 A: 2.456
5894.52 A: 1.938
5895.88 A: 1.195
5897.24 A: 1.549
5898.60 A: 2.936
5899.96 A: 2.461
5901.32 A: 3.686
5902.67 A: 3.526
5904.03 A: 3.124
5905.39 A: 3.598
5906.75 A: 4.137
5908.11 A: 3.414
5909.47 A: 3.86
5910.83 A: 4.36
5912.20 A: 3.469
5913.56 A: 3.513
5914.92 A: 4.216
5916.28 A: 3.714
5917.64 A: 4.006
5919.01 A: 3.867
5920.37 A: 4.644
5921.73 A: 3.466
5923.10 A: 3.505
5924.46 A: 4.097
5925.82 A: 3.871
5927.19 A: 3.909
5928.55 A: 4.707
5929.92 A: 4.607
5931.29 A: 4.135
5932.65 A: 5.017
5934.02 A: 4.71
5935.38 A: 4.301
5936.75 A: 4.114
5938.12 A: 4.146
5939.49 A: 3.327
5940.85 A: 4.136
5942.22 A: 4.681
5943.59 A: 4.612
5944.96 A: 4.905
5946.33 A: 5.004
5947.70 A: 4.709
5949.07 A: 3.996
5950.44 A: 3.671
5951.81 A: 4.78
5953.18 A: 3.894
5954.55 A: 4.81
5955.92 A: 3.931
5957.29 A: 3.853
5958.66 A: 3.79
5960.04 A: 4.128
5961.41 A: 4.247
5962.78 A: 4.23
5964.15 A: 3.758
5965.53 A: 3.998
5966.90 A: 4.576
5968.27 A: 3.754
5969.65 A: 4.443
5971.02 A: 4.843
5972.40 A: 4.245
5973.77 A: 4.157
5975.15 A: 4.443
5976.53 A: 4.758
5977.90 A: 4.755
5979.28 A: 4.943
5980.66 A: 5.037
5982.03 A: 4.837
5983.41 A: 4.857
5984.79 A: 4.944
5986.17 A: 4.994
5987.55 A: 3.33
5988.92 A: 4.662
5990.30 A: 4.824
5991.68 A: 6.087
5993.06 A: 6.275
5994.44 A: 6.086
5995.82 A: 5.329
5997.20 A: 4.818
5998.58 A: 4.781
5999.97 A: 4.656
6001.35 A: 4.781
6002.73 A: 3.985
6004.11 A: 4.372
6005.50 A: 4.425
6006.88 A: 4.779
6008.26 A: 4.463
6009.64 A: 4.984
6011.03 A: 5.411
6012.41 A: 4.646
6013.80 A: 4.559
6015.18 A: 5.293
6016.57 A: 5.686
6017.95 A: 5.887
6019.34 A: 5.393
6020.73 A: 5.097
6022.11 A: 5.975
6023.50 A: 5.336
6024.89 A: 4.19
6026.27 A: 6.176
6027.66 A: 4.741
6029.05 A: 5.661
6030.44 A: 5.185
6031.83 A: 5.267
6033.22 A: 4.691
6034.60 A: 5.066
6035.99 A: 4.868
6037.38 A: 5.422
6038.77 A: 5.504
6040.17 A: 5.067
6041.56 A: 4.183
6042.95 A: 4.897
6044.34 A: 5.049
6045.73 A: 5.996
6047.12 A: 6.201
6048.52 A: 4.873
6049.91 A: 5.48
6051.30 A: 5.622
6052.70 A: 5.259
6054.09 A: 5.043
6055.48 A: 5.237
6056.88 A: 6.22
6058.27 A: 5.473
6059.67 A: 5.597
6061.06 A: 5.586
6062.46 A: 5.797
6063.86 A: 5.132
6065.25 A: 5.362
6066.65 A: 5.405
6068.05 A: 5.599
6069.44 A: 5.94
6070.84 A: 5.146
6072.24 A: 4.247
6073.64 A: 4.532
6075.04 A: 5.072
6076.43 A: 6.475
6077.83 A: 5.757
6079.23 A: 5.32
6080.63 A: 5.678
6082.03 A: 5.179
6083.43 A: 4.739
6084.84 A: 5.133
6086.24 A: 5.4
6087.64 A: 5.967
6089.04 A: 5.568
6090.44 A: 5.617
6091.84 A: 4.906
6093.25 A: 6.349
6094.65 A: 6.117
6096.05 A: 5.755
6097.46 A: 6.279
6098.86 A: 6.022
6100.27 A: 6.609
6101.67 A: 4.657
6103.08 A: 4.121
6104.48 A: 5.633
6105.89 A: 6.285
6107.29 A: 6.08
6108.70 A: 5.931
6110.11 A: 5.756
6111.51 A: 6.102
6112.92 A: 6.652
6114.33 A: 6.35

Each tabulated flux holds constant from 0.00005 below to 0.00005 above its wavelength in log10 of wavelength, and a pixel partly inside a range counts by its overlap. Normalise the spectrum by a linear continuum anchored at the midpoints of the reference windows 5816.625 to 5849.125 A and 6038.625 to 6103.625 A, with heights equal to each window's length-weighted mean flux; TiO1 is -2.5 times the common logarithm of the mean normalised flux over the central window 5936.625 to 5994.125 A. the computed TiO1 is 0.190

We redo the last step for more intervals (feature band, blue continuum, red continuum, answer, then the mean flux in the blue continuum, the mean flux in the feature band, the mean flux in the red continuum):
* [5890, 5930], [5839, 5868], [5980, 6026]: 0.42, 4.79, 3.31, 5.01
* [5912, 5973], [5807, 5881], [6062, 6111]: 0.22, 4.85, 4.19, 5.53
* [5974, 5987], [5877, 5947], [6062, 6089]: -0.10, 3.63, 4.8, 5.36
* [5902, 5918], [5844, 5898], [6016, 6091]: 0.12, 3.83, 3.74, 5.35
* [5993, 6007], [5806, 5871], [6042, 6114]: 0.10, 4.96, 4.88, 5.55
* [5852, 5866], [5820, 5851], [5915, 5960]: 0.15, 5.12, 4.27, 4.21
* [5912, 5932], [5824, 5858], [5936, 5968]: 0.12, 5.06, 4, 4.22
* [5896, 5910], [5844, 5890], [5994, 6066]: 0.38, 4.24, 3.14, 5.18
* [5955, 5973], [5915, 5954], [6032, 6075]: 0.09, 4.24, 4.15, 5.28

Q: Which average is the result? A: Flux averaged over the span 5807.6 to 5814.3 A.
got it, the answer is 4.72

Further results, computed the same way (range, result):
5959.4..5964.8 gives 4.1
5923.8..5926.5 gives 3.99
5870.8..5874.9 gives 4.26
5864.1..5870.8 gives 4.71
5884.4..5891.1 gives 2.25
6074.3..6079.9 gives 5.66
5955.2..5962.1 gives 4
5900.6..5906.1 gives 3.48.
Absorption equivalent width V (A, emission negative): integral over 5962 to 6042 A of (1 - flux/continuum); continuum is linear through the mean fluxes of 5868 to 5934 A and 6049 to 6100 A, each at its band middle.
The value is -3.17 A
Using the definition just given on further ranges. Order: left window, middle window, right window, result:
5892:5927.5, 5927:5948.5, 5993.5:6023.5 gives -3.4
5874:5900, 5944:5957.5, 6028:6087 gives -2.0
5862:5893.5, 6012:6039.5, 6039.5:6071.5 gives -0.6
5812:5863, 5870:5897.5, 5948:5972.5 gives 8.9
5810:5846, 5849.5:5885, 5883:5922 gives -3.0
